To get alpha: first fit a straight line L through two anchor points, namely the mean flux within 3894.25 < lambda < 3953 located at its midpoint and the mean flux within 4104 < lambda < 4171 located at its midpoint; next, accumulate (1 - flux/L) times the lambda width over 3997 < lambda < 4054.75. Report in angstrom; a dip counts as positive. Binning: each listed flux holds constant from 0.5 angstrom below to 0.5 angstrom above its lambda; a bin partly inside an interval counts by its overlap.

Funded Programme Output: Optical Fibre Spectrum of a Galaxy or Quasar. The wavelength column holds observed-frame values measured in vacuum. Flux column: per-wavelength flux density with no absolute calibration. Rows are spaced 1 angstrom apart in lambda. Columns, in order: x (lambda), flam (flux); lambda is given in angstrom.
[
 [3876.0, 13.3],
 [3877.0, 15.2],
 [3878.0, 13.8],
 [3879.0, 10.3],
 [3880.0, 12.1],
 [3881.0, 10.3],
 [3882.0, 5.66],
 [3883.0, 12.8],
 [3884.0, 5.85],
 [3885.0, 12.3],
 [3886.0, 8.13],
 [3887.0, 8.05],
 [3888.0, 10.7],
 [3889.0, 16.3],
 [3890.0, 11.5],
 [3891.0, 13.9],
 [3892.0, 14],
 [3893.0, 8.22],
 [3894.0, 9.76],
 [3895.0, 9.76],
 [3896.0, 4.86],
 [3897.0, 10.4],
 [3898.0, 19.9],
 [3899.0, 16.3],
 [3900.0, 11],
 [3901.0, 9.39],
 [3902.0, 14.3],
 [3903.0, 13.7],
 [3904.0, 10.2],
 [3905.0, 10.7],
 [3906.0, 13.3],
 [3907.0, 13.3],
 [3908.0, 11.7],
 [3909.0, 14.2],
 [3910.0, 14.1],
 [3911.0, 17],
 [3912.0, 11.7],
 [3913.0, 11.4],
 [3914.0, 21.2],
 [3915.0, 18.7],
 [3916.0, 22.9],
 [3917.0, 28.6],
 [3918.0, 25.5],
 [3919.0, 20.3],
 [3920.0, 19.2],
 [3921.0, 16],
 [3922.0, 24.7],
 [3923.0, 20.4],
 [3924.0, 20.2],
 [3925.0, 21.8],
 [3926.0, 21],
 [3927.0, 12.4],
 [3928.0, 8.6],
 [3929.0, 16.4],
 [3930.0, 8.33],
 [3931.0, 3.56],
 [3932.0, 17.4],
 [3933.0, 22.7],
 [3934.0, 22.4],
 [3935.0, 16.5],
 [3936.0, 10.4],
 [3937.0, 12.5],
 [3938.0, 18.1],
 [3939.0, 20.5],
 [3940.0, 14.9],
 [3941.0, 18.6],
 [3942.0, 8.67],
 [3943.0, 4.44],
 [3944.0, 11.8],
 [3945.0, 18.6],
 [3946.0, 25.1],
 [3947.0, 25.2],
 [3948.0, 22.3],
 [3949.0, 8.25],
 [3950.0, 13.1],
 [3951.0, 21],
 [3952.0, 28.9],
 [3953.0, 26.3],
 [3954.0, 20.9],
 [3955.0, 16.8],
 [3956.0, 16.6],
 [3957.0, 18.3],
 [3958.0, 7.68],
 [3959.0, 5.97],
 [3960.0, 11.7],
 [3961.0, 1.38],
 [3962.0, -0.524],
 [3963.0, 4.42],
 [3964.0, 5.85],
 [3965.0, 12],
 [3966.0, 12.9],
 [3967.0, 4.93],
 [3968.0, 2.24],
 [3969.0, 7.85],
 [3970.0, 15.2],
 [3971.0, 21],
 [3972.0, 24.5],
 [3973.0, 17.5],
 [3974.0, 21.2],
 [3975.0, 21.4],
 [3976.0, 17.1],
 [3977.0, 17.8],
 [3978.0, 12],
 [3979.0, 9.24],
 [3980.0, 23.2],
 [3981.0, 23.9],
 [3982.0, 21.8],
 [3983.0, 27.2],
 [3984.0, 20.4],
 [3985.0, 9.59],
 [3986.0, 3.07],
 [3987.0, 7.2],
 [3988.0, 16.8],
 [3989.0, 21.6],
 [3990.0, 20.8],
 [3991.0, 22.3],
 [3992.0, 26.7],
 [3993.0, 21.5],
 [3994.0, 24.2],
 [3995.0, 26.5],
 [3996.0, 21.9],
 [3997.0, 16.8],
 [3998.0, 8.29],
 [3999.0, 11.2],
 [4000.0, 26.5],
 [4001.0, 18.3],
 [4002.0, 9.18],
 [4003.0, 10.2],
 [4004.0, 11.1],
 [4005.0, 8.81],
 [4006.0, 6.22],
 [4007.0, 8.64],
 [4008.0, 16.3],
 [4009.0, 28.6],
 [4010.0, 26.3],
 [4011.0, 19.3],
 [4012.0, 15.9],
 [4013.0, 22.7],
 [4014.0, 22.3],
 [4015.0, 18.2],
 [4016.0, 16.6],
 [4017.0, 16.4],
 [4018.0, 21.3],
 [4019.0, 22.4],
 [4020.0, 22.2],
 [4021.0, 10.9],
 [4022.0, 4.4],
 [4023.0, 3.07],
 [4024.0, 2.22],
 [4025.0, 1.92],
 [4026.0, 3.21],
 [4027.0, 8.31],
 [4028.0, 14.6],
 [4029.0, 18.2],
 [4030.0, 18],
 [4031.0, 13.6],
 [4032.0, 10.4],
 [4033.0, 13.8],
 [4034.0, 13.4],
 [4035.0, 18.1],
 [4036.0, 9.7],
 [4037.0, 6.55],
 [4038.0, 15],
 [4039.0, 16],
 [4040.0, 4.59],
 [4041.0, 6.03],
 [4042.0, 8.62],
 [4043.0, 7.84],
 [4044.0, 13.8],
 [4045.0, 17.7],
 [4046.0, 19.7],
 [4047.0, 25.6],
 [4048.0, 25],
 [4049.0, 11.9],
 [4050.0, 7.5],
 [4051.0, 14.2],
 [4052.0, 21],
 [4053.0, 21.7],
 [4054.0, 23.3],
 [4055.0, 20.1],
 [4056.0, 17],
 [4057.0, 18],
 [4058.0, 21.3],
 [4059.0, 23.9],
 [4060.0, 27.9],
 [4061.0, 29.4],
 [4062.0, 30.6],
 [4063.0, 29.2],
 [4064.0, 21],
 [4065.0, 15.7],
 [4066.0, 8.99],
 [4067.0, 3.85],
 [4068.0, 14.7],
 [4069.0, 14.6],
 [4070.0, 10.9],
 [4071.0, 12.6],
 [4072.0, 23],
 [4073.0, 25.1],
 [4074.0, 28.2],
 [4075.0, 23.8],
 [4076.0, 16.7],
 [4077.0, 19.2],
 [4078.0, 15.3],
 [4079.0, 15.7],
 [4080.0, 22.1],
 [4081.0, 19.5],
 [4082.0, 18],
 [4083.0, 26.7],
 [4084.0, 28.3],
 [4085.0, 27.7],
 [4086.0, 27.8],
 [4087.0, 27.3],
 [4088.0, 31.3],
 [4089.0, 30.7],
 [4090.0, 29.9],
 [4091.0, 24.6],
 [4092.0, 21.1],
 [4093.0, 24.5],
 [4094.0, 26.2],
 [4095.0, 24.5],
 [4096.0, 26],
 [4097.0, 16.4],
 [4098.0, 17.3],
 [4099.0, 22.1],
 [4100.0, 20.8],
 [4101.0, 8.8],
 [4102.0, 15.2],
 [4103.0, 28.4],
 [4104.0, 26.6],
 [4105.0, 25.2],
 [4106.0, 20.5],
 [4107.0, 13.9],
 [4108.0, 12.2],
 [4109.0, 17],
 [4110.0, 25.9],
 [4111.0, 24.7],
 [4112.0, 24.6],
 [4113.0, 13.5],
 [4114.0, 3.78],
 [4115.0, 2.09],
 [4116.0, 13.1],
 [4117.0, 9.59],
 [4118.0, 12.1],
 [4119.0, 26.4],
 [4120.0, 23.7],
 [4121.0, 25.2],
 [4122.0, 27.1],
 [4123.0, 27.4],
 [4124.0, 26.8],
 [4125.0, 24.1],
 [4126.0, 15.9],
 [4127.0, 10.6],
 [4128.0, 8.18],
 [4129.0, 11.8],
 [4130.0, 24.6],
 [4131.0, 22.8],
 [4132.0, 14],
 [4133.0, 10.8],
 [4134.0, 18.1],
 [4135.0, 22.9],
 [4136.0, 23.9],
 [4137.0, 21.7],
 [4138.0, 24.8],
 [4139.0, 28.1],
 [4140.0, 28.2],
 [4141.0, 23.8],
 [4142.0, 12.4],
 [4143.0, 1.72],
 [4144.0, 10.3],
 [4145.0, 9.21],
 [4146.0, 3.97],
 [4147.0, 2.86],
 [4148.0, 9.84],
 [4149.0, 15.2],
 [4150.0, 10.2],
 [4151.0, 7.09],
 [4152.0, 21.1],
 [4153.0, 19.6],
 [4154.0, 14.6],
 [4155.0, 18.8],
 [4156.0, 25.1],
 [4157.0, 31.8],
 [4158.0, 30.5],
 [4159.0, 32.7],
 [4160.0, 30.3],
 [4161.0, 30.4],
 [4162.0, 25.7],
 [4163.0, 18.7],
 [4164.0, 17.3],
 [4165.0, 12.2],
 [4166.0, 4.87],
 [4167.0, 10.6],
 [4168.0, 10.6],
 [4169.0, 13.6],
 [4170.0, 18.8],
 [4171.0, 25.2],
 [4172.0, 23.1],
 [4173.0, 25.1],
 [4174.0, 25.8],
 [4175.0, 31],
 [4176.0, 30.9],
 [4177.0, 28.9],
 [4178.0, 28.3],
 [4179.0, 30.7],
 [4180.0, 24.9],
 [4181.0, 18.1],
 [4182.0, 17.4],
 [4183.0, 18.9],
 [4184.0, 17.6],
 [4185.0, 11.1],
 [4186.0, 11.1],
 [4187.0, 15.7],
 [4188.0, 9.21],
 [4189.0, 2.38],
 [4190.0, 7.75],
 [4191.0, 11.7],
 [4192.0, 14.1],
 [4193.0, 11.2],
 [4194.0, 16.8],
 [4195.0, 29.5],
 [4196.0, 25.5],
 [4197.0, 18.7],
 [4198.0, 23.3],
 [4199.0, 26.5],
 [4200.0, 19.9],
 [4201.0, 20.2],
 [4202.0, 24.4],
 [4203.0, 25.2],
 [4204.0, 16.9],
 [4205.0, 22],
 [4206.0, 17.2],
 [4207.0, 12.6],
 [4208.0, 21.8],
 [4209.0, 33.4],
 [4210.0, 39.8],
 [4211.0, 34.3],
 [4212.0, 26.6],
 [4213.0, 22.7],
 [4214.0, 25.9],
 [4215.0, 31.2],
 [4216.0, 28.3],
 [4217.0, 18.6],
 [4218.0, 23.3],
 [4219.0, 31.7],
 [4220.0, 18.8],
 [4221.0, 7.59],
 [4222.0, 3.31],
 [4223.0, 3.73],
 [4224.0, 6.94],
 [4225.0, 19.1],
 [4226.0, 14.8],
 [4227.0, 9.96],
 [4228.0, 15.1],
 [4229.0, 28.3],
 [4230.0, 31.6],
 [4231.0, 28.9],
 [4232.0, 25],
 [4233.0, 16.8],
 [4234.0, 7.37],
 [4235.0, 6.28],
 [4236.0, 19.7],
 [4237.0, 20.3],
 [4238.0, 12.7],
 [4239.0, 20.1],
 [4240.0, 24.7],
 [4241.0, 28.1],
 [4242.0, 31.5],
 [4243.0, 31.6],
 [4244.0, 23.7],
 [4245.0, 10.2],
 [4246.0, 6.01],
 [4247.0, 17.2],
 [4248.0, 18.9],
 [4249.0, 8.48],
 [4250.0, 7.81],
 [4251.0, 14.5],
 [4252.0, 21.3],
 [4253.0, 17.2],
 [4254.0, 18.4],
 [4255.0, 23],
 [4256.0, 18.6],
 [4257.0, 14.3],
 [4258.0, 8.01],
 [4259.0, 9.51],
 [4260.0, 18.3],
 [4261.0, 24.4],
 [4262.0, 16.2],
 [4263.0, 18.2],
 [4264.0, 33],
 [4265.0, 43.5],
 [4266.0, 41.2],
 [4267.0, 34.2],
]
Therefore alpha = 8.9 angstrom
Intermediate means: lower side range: 16.1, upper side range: 18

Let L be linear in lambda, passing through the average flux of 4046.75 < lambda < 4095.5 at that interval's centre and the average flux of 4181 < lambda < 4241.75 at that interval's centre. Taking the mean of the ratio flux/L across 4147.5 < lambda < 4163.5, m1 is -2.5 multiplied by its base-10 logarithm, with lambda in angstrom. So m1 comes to -0.07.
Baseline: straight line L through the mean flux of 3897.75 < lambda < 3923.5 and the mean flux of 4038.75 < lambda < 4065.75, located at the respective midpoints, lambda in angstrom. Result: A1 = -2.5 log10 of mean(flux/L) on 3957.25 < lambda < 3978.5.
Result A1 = 0.42 mag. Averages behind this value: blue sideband 16.5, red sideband 18.4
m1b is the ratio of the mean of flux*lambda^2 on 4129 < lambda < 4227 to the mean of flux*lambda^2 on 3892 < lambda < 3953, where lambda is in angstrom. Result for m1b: 1.4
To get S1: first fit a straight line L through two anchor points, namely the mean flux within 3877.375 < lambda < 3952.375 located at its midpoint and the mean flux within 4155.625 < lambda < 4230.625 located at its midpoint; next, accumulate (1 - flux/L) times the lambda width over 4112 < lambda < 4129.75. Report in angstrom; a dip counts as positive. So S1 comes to 2.09 angstrom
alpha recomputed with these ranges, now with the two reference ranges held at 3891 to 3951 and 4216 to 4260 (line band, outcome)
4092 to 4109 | -3.99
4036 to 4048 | 2.21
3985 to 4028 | 1.55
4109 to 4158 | -2.15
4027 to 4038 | 1.84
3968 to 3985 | -2.43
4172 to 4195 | -2.48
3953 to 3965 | 3.83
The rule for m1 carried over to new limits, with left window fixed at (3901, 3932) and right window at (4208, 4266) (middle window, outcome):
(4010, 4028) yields 0.24 mag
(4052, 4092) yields -0.20 mag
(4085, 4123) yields -0.14 mag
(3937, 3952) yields -0.02 mag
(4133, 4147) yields 0.13 mag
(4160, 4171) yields 0.12 mag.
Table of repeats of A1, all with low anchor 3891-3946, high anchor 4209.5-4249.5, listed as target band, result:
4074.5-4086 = -0.21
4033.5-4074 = 0.02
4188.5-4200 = 0.14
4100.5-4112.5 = -0.12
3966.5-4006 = -0.02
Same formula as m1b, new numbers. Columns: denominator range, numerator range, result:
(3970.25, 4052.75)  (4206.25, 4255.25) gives 1.40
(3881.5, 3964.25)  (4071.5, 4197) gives 1.50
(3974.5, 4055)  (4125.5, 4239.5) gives 1.32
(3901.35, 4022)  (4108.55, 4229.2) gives 1.30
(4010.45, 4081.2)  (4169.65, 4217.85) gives 1.43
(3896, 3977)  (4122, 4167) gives 1.33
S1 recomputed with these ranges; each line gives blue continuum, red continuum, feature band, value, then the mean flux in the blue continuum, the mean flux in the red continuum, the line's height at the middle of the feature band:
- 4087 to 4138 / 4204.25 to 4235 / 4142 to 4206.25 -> 6.1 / 20.1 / 20.6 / 20.4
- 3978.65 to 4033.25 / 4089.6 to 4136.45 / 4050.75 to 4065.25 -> -4.0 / 15.9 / 19.4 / 17.6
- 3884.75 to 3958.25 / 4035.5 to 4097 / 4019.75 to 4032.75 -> 6.0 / 15.5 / 19.6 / 18.5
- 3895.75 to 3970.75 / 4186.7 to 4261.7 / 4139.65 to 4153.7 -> 4.3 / 14.8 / 18.9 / 17.8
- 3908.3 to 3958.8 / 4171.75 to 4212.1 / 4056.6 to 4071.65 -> 0.2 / 17.2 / 21.1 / 19.2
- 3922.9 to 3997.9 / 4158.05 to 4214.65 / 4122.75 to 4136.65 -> 0.8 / 16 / 21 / 19.7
